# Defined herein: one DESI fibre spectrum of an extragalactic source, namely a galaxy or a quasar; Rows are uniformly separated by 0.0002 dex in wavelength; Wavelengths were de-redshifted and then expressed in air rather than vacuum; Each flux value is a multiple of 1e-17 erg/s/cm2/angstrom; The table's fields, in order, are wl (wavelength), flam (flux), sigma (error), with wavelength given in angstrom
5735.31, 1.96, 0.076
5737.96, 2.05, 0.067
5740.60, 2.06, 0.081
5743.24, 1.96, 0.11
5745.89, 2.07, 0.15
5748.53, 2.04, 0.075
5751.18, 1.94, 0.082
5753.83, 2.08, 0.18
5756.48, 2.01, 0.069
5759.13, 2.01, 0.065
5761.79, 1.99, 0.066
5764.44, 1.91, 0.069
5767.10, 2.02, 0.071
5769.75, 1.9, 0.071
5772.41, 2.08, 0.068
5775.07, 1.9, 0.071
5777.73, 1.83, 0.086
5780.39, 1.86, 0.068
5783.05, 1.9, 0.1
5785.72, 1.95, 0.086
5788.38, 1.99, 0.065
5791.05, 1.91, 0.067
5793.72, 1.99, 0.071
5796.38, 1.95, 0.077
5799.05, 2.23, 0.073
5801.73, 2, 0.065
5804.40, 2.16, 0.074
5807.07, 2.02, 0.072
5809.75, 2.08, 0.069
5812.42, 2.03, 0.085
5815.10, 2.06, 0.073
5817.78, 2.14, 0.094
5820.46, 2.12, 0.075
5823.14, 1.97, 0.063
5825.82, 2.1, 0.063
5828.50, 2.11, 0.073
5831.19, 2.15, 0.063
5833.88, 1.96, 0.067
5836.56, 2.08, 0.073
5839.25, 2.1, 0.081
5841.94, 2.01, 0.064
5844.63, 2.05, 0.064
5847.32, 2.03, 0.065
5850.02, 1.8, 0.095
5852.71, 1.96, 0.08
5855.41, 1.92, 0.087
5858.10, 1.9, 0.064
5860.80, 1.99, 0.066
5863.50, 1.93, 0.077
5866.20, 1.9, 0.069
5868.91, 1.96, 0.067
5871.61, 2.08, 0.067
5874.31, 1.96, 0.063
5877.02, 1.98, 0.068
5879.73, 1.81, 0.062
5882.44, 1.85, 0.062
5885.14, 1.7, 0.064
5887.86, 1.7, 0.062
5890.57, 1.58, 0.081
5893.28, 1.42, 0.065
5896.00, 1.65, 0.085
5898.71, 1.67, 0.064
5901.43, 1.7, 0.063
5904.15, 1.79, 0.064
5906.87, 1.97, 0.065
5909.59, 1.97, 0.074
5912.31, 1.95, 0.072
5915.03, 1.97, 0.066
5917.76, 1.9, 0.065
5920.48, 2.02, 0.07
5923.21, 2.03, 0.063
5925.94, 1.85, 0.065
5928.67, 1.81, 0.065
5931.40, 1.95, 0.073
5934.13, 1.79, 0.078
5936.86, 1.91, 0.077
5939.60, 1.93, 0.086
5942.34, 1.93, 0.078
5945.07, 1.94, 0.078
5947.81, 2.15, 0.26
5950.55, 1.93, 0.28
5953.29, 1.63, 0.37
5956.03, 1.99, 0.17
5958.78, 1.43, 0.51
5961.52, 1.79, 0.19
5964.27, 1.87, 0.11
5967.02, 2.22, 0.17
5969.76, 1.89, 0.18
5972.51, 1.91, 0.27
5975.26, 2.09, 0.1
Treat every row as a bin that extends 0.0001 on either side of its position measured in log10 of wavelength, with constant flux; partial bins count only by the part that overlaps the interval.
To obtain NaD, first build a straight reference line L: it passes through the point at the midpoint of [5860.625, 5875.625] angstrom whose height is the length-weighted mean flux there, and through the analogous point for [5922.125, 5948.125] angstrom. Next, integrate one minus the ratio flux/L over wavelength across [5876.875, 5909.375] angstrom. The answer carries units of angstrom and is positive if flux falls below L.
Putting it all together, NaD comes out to 3.60 angstrom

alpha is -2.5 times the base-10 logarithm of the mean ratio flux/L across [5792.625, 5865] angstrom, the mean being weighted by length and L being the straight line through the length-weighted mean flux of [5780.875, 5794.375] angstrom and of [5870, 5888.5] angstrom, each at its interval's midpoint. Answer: -0.07 mag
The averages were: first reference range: 1.94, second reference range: 1.88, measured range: 2.03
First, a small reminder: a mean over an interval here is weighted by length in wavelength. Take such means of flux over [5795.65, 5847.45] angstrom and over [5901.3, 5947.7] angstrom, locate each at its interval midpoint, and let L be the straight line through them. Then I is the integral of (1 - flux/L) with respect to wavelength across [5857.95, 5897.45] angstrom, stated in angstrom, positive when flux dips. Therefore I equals 3.26 angstrom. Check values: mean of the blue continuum 2.07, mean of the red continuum 1.92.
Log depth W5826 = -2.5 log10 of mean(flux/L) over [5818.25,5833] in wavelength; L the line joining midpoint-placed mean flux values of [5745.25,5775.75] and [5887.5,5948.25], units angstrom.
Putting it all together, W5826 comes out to -0.08 mag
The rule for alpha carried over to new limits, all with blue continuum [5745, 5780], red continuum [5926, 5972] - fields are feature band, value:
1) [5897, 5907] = 0.09 mag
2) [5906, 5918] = -0.03 mag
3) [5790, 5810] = -0.04 mag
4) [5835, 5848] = -0.06 mag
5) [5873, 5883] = 0.01 mag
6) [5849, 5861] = 0.01 mag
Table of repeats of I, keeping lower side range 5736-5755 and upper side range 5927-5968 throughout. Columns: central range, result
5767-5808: 0.3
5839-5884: -0.2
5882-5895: 1.9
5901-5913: 0.2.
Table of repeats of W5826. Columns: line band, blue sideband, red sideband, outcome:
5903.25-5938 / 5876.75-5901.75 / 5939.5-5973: -0.078 mag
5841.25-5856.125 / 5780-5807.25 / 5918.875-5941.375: 0.002 mag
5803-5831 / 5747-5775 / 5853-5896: -0.089 mag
